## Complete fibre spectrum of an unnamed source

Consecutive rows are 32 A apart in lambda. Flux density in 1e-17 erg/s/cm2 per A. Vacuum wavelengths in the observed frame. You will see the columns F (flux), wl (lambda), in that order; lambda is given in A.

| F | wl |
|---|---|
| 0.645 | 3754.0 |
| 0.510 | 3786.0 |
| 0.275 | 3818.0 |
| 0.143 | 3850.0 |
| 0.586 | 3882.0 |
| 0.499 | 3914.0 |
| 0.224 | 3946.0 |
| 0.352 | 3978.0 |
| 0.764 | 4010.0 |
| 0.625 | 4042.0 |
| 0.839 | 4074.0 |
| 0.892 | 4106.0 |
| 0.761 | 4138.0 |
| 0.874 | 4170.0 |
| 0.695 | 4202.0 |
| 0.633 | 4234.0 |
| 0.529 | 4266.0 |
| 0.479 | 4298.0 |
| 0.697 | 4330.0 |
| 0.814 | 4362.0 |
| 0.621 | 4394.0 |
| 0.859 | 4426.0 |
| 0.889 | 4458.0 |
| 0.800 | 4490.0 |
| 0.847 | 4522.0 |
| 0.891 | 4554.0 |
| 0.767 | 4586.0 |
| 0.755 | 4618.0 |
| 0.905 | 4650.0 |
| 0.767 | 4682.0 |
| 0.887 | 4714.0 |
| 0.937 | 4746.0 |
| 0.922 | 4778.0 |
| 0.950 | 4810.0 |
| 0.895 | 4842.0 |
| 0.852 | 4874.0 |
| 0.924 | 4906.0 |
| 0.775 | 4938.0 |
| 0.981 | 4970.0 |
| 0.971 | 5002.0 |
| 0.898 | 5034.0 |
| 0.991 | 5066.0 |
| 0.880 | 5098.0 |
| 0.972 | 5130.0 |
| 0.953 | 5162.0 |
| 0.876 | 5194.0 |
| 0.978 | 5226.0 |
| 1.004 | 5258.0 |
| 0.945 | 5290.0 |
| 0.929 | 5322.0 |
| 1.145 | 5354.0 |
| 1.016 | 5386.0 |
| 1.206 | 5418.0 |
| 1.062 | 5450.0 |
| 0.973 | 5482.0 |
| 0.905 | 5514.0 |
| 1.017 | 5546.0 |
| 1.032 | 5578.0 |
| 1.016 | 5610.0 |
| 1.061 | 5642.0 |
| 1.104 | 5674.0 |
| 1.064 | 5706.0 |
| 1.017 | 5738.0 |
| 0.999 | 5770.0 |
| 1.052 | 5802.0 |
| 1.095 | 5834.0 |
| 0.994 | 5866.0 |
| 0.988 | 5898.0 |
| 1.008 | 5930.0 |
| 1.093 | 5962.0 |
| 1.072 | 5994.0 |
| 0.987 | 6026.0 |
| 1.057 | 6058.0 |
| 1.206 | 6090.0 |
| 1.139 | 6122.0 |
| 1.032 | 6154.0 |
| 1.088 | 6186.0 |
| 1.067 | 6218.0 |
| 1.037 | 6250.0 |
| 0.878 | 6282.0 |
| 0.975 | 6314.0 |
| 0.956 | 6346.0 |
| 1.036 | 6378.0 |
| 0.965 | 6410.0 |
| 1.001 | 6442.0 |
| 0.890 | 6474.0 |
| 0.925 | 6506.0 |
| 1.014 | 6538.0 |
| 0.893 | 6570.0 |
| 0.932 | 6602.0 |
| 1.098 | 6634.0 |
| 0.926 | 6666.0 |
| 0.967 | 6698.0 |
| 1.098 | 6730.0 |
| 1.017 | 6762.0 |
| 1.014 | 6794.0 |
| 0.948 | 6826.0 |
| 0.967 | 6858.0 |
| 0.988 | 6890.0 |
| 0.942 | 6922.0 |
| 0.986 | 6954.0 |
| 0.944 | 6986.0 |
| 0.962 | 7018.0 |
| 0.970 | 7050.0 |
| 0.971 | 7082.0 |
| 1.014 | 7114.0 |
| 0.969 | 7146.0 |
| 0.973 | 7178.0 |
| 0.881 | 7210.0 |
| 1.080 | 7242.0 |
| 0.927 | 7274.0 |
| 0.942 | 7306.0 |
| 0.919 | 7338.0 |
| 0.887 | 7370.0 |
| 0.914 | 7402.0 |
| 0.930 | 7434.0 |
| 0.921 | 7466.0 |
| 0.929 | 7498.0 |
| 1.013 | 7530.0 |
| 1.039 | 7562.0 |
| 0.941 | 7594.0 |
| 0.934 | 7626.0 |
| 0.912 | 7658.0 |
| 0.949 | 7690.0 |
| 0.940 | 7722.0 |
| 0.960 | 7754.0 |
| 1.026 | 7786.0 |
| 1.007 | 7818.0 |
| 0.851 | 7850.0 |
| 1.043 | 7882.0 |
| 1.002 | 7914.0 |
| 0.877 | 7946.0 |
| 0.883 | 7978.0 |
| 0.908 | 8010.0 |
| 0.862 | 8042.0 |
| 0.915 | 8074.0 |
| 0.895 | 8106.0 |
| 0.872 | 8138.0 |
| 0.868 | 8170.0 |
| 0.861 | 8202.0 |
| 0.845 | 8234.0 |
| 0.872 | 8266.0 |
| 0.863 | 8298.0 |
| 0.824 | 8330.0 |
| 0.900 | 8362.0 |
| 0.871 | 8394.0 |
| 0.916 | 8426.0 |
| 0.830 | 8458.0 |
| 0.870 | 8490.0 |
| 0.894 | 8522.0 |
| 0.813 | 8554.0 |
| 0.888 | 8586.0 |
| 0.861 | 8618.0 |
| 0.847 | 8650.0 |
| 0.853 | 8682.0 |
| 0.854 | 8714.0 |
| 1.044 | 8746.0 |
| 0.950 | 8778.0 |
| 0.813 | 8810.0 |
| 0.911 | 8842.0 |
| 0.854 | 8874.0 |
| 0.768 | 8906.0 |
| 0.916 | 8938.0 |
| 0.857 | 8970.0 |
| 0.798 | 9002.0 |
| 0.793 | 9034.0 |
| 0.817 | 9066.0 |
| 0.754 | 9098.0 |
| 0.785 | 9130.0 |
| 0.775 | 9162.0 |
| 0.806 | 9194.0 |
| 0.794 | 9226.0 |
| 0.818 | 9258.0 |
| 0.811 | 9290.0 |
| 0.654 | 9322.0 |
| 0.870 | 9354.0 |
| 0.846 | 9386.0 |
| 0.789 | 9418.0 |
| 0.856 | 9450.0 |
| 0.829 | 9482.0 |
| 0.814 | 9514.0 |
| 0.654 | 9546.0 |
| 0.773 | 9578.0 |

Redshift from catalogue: 0.331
